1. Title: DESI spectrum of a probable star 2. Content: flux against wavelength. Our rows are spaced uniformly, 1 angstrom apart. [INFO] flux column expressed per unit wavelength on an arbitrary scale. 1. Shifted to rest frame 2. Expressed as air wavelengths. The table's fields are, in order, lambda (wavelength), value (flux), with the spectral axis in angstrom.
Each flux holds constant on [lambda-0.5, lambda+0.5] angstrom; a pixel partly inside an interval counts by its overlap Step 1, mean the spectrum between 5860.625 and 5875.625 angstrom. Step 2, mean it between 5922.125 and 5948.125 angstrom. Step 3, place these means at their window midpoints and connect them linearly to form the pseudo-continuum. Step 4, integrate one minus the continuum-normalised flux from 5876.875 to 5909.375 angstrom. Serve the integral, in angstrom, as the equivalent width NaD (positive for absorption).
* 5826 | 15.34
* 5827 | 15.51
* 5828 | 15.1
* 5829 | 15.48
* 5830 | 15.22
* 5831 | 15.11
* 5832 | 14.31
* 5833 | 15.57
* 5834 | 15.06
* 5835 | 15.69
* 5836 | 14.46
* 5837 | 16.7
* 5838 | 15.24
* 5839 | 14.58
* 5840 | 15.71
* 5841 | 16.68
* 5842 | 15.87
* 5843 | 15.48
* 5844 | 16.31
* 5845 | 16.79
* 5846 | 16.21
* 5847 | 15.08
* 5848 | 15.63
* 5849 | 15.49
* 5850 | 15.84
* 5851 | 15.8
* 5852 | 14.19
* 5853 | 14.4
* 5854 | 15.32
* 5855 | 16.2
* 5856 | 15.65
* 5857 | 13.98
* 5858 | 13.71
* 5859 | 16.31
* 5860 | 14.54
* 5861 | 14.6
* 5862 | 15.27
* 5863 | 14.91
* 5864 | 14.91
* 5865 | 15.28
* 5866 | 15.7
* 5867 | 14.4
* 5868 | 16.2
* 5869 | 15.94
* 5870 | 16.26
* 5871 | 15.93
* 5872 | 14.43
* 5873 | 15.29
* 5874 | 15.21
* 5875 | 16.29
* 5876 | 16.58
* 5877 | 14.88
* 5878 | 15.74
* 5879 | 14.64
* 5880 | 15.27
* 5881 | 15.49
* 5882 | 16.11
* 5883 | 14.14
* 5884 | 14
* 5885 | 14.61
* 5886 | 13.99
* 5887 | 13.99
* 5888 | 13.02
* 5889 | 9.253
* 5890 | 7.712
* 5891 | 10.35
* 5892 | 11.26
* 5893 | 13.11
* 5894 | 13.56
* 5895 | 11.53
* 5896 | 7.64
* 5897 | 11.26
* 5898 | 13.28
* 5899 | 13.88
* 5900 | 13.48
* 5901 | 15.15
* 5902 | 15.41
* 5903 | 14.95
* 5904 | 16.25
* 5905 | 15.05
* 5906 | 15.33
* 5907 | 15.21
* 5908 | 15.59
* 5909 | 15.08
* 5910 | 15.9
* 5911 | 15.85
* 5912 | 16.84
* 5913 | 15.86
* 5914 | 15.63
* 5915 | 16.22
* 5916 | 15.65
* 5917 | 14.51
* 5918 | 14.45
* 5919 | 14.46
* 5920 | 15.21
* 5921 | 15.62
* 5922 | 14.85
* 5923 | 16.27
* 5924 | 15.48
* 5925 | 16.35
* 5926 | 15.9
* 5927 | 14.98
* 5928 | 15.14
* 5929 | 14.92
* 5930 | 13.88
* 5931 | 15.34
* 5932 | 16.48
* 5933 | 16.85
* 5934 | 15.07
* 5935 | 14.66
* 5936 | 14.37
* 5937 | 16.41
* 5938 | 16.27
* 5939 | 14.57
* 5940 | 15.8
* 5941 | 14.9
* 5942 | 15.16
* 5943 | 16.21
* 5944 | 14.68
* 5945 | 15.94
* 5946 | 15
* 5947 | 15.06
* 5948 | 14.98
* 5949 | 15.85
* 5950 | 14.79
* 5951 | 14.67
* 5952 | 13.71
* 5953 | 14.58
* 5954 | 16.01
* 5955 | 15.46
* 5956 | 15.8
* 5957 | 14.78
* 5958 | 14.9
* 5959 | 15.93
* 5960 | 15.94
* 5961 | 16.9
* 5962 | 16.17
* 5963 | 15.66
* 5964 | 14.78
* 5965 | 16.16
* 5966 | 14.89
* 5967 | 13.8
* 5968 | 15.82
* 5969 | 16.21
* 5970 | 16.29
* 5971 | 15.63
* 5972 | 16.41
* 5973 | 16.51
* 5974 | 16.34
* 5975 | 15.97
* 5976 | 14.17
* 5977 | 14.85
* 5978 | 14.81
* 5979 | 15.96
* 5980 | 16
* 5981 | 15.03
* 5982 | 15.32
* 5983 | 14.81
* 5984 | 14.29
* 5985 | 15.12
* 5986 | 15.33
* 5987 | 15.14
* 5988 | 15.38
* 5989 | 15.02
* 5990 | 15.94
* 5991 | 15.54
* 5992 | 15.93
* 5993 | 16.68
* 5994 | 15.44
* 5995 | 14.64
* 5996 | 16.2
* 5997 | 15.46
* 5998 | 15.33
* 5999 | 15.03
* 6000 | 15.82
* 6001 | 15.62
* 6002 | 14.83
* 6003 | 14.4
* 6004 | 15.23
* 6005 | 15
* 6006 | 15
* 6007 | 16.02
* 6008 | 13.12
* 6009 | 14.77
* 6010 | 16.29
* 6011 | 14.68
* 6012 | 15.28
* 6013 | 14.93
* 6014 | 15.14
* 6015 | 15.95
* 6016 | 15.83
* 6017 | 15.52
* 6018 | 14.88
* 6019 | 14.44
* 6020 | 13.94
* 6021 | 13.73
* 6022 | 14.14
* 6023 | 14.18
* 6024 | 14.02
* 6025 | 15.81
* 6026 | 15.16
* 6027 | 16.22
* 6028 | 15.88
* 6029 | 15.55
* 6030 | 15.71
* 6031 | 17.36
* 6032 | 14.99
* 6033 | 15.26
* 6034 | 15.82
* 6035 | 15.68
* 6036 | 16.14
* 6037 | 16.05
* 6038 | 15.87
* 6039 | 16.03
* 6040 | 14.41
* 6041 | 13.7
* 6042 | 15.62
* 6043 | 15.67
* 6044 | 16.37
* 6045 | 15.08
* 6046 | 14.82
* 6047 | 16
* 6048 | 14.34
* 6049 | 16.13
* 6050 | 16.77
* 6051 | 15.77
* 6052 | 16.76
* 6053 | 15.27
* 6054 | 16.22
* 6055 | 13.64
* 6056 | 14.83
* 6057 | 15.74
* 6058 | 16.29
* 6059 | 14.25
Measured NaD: 3.75 angstrom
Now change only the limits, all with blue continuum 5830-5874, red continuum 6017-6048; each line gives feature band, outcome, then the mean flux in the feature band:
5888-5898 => 2.9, 10.9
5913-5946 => -0.1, 15.4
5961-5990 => -0.3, 15.5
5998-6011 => 0.2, 15.1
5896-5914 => 0.7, 14.8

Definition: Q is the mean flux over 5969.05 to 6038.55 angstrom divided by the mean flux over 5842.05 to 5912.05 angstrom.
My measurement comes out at 1.05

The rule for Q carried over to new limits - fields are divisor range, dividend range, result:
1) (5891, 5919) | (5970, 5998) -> 1.08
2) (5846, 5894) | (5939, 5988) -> 1.05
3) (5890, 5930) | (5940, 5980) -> 1.07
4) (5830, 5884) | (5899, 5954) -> 1.00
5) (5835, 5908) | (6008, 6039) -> 1.04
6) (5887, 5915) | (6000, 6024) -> 1.09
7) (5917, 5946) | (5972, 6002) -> 1.01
